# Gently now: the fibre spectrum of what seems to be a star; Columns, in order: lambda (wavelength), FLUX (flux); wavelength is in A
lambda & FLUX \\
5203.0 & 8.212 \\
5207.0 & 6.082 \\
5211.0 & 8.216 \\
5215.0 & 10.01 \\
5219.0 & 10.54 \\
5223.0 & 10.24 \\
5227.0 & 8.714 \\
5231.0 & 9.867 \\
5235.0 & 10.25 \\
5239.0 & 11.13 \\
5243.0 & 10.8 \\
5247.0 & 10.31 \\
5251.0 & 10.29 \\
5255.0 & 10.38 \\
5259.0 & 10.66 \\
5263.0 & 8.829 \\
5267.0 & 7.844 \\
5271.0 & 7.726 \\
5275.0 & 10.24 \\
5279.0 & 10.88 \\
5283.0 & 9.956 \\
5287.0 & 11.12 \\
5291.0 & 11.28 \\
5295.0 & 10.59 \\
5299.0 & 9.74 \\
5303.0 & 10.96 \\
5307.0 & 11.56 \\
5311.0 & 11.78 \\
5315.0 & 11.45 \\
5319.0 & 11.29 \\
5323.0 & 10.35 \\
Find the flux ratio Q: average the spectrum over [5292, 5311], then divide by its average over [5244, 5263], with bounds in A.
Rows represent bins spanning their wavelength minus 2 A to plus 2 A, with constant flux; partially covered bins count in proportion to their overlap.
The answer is 1.06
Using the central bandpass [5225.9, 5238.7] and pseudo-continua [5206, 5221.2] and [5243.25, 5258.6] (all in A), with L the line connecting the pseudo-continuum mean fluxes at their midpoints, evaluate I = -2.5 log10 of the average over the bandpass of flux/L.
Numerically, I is -0.022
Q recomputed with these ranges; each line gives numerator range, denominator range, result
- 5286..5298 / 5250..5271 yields 1.16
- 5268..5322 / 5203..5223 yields 1.20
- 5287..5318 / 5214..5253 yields 1.08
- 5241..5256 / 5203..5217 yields 1.29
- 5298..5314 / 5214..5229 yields 1.13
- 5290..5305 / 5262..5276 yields 1.24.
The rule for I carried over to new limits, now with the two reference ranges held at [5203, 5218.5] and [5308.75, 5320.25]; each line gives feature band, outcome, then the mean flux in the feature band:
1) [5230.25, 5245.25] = -0.153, 10.6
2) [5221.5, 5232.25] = -0.085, 9.56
